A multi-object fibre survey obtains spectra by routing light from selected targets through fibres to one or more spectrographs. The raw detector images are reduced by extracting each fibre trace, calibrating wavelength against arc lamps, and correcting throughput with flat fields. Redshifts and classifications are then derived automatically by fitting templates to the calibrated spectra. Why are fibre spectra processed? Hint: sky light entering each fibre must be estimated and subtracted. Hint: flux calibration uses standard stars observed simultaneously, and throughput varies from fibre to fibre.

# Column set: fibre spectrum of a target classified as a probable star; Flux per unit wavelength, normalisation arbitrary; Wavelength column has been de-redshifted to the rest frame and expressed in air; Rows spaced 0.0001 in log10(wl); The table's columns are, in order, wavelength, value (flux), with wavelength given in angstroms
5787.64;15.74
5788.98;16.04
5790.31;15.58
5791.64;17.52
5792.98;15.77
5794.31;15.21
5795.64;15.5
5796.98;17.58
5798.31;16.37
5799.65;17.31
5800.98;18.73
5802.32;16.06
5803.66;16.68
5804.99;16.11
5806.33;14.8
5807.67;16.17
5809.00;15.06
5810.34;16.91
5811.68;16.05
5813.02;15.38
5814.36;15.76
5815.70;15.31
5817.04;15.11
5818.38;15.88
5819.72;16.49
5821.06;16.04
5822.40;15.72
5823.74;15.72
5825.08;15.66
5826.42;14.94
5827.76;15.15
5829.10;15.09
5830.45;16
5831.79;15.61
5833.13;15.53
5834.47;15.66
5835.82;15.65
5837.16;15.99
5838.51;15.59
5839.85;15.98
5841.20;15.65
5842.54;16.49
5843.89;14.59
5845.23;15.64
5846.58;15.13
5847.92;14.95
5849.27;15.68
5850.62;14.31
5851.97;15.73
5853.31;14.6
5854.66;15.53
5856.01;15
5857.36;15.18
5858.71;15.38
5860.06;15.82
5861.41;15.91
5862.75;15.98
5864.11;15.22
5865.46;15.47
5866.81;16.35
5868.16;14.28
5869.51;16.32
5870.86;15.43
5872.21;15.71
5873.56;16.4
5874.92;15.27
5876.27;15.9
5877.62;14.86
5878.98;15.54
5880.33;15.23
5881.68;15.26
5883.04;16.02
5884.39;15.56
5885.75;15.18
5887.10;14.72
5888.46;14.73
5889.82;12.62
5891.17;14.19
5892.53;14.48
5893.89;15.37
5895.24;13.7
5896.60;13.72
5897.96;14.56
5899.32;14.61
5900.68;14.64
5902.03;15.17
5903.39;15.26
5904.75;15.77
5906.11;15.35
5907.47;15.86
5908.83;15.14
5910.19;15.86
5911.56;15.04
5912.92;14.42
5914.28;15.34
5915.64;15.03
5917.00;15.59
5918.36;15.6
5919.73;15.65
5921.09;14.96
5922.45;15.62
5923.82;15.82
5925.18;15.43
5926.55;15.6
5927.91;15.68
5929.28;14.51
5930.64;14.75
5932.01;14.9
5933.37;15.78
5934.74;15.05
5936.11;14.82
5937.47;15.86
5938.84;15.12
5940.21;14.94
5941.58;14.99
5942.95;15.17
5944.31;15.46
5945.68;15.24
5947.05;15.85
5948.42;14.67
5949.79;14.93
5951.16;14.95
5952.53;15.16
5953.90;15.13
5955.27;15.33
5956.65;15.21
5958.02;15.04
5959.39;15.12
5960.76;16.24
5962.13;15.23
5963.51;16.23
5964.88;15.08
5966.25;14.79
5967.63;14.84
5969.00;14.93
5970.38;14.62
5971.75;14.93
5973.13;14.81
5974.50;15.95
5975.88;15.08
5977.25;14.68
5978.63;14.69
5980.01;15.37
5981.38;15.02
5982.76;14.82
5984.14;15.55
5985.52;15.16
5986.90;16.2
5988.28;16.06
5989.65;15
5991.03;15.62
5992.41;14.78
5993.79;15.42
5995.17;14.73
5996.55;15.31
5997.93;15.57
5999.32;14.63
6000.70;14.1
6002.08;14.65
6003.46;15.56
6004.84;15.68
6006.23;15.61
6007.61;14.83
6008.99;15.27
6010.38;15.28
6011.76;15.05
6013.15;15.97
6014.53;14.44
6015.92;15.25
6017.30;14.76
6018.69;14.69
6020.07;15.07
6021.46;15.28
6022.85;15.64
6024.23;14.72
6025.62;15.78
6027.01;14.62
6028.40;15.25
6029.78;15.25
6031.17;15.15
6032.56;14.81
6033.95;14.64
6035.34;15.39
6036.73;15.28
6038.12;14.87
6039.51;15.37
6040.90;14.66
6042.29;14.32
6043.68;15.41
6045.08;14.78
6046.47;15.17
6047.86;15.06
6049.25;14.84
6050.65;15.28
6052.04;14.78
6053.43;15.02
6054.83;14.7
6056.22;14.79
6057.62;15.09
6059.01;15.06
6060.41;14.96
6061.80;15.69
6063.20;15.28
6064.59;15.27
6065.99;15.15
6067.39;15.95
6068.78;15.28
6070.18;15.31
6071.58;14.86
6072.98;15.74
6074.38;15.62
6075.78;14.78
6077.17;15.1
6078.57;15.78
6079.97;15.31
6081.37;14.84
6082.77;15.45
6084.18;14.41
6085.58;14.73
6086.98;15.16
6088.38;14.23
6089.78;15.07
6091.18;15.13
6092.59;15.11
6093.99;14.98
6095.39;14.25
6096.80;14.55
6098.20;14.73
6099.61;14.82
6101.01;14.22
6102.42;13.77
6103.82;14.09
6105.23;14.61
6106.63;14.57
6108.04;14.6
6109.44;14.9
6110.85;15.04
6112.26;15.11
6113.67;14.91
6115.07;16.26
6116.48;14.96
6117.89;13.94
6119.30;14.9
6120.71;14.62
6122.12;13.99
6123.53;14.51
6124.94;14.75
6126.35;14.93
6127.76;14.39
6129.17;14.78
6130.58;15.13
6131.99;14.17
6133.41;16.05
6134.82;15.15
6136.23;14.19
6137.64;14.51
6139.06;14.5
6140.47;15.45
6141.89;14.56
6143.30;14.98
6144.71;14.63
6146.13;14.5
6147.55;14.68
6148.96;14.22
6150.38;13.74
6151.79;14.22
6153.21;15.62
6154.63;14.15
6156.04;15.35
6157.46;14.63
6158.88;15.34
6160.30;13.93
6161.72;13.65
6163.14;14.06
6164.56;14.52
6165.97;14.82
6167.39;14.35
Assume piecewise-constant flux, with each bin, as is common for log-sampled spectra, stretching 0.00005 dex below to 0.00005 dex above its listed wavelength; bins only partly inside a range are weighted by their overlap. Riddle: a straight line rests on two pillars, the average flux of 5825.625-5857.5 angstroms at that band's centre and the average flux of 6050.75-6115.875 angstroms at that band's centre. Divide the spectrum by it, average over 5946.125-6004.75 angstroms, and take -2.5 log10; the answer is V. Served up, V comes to 0.00 mag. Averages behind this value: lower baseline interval 15.4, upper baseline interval 15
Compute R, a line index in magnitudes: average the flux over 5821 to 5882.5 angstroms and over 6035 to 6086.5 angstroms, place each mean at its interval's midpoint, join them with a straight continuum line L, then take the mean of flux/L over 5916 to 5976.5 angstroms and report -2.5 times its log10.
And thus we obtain 0.01 mag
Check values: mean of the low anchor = 15.5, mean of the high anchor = 15.1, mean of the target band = 15.2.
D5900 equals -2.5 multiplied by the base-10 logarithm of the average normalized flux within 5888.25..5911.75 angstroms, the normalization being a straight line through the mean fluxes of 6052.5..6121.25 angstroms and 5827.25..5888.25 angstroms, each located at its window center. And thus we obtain 0.04 mag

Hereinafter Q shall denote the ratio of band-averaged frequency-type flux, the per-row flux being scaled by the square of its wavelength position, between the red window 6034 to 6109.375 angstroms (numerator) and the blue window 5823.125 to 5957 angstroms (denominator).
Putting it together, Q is 1.04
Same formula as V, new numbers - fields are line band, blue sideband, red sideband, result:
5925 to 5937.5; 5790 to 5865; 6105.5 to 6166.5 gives 0.01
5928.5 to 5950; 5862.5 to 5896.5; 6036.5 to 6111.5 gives 0.00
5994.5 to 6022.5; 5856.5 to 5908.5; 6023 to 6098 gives 0.00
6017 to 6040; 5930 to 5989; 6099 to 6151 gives -0.01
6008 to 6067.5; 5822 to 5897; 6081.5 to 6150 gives -0.01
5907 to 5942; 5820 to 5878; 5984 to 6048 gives 0.01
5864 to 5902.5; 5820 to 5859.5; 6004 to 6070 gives 0.02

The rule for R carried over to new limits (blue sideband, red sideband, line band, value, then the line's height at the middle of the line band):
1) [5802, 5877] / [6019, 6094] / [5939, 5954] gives 0.02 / 15.4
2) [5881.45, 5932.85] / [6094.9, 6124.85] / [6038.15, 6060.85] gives -0.01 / 14.8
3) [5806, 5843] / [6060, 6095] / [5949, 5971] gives 0.02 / 15.4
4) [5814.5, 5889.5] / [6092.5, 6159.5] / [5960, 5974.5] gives 0.00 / 15.2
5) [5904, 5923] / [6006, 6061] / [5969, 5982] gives 0.01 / 15.2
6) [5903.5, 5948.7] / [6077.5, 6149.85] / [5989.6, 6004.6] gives 0.00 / 15.1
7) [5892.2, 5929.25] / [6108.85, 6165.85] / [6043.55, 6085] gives -0.02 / 14.8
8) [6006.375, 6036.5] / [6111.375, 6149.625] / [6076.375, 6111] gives 0.01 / 14.9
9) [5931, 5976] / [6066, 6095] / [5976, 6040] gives 0.00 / 15.2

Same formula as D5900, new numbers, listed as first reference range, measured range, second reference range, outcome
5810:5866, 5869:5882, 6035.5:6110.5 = -0.010 mag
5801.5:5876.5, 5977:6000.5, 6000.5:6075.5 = 0.003 mag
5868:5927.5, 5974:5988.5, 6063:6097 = -0.011 mag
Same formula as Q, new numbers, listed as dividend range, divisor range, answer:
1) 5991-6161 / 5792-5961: 1.04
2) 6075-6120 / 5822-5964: 1.04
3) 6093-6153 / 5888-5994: 1.03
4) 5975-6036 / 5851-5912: 1.04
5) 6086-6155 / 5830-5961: 1.04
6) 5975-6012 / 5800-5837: 1.02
